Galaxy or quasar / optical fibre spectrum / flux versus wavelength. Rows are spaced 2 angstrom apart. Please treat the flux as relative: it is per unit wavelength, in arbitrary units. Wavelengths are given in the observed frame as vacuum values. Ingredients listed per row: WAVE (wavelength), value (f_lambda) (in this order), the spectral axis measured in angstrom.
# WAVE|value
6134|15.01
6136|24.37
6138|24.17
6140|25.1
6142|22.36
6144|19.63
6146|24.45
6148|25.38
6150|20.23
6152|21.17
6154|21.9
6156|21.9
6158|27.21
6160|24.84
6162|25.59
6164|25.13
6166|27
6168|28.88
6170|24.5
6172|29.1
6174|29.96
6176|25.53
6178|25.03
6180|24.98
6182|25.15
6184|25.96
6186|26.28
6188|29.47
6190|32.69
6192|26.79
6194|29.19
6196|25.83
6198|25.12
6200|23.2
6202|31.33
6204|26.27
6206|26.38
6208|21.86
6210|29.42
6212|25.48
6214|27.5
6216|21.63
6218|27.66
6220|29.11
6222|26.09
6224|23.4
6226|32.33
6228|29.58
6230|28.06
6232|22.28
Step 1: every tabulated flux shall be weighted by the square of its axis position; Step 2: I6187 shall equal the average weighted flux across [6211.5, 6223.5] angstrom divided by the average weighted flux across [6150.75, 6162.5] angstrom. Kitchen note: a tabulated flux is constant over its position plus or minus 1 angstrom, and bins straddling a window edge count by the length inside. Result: 1.13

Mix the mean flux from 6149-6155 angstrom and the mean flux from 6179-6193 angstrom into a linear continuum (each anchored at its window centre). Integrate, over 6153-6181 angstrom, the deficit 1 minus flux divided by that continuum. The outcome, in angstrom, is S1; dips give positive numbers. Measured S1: -2.4 angstrom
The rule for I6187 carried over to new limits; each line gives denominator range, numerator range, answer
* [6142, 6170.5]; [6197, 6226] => 1.11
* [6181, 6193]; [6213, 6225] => 0.94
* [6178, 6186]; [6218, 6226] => 1.08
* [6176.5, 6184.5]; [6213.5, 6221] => 1.06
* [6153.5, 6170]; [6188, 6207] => 1.10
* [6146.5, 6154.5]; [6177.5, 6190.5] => 1.22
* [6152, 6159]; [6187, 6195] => 1.28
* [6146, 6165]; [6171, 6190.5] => 1.16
